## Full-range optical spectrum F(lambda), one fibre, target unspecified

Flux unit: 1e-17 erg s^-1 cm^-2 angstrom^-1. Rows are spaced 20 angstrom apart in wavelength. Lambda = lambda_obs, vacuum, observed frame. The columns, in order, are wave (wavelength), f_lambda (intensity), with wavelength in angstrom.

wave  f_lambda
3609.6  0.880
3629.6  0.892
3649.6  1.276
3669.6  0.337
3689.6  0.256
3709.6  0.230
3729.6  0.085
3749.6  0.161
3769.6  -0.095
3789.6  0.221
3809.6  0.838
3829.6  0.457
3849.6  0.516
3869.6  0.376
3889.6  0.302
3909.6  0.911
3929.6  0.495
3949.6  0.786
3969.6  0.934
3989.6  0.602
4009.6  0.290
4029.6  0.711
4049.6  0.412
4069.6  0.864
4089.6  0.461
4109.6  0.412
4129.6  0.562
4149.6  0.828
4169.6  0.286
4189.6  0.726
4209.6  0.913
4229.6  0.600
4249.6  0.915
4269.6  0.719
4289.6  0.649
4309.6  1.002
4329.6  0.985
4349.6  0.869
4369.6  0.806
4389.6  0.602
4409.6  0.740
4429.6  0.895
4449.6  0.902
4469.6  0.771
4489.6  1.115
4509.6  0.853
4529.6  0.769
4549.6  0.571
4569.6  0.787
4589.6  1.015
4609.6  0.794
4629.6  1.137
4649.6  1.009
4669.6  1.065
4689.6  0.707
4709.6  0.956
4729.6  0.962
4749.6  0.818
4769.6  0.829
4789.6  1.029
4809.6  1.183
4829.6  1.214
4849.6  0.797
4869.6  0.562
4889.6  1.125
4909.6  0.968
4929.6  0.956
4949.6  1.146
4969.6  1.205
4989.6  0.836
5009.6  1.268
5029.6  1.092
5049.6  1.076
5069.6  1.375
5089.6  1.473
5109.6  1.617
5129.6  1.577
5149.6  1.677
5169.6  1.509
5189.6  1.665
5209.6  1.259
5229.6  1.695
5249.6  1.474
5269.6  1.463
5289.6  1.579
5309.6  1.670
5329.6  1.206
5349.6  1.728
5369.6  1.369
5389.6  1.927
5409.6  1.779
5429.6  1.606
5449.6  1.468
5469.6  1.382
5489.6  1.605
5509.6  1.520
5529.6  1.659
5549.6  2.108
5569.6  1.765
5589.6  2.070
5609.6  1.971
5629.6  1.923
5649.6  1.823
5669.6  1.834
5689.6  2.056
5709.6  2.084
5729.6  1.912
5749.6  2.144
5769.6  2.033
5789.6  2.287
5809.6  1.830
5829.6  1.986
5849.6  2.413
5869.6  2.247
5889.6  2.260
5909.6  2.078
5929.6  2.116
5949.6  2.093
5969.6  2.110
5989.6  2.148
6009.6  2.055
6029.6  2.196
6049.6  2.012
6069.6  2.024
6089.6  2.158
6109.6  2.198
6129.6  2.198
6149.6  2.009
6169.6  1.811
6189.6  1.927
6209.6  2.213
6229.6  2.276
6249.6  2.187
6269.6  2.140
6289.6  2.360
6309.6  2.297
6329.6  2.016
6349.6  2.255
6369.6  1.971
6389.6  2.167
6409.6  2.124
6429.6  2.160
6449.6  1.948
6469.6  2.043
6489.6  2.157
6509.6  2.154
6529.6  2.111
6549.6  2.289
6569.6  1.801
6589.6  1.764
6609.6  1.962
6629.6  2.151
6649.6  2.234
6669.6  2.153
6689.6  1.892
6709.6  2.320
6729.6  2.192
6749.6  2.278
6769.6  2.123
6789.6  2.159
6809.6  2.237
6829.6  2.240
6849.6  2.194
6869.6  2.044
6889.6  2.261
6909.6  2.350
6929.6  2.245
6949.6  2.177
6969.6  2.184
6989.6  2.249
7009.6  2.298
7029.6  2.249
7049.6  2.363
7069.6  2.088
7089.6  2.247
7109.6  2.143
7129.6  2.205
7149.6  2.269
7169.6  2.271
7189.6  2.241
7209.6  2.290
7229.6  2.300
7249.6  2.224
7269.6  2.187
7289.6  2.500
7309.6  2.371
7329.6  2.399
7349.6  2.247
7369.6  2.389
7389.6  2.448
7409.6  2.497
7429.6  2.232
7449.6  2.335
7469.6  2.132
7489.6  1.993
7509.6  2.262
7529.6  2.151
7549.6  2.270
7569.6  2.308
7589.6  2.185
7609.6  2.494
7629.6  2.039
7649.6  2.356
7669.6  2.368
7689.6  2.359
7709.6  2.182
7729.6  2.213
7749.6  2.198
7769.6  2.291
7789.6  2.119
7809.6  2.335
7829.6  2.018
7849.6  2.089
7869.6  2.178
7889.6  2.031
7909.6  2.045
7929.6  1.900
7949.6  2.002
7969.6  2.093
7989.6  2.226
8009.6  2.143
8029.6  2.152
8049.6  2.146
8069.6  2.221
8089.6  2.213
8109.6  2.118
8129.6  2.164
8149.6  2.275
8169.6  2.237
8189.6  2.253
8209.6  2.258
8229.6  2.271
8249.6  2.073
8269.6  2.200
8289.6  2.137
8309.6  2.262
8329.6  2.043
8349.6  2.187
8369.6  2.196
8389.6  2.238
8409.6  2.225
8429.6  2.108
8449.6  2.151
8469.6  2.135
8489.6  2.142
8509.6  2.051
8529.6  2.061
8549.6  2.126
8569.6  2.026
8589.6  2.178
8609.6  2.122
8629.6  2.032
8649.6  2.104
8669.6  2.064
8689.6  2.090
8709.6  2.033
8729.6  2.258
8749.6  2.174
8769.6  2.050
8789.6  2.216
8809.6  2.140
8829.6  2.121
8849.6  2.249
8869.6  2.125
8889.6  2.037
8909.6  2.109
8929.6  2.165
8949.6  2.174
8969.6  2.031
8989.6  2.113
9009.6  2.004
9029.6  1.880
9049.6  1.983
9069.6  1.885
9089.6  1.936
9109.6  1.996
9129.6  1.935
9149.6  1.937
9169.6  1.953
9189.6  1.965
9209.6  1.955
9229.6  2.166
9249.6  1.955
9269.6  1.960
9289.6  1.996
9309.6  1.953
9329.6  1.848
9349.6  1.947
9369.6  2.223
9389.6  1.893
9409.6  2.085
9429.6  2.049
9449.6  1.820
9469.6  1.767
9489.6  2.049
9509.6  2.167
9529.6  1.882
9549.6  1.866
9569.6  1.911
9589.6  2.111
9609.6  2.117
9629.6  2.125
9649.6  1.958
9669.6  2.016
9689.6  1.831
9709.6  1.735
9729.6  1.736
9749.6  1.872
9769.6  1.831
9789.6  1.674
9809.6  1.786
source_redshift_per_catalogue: 0.27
